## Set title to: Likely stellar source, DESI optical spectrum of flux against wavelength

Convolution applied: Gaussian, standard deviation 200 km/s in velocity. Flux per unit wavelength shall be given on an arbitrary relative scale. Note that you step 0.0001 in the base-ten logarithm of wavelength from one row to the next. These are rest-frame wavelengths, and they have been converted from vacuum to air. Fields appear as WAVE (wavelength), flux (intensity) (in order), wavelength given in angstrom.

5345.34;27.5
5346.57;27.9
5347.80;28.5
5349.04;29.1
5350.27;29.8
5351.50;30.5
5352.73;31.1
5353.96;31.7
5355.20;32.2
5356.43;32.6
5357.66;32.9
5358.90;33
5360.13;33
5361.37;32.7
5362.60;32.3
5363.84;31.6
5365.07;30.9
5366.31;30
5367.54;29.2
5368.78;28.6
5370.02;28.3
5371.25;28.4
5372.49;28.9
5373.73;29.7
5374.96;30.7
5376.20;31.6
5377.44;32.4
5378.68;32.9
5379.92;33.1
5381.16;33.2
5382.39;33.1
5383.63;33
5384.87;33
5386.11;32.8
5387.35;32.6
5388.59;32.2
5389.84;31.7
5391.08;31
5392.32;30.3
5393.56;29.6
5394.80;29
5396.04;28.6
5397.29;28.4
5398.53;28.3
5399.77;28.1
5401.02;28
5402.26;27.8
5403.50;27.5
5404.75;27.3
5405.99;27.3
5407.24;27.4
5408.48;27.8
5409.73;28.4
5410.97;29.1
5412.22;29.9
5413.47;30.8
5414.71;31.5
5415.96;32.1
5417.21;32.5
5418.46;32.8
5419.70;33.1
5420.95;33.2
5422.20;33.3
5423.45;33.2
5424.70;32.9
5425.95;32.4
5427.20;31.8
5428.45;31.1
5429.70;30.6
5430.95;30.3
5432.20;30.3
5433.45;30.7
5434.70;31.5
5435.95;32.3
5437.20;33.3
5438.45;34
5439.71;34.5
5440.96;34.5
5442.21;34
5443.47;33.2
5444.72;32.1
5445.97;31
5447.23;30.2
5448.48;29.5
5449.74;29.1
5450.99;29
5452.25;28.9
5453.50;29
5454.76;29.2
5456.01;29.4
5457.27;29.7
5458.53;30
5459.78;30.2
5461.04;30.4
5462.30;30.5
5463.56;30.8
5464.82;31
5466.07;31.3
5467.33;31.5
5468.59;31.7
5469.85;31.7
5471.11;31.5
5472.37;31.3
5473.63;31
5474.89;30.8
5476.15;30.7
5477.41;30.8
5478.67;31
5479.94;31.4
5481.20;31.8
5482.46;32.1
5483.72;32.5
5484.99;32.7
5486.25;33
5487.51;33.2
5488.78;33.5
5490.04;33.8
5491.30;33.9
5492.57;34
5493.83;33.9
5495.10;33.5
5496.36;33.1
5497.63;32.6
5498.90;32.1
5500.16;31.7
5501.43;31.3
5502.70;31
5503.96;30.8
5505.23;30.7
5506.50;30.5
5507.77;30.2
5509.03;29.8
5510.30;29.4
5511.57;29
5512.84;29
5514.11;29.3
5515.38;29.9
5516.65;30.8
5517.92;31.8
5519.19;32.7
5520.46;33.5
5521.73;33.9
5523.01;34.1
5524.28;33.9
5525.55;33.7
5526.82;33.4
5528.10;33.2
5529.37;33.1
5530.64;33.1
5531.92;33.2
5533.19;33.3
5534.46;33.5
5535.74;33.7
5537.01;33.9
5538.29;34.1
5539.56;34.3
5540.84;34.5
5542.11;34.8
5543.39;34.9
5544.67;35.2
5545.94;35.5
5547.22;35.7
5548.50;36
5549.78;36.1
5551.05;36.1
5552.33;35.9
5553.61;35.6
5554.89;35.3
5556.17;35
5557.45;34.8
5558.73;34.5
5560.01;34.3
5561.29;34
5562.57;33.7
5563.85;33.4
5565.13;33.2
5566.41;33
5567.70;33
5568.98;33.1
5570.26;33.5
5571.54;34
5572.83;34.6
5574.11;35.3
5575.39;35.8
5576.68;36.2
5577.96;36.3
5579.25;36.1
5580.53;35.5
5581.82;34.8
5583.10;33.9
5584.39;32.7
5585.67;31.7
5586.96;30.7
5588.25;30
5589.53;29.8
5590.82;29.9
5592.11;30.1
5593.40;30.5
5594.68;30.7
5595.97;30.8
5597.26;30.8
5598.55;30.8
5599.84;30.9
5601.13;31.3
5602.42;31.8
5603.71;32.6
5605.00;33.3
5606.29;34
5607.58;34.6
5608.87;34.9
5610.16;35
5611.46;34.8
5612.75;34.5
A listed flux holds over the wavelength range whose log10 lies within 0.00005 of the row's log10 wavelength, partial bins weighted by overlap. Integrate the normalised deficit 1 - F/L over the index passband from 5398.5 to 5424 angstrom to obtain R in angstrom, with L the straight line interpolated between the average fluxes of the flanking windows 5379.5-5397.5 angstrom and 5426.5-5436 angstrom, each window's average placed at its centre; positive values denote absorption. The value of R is 1.0 angstrom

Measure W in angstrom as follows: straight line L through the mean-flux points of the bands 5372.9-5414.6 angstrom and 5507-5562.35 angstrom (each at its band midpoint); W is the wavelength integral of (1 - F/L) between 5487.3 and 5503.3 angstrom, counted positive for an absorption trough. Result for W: -0.2 angstrom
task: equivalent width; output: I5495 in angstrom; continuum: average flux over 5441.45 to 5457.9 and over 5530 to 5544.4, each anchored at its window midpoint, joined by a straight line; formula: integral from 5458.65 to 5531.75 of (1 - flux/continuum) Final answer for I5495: 0.9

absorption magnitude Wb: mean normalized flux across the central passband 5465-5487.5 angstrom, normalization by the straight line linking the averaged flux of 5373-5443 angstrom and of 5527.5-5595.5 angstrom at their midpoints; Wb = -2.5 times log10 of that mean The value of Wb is 0.02 mag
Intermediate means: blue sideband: 31.1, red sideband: 33.9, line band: 31.6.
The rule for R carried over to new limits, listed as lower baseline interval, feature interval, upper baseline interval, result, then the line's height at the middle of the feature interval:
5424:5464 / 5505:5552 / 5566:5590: -0.3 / 32.8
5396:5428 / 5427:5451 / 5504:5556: -0.7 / 30.8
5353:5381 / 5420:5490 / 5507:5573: 1.9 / 32.4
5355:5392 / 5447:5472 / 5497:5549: 1.5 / 32.2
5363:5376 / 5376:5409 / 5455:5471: -0.4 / 30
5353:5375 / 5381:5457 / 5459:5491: 1.1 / 31.3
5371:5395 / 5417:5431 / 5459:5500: -0.3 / 31.7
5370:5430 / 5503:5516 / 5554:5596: 1.0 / 32.4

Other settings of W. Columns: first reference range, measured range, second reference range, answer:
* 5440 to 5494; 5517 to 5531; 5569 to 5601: -0.53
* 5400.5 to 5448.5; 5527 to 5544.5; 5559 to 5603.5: -0.81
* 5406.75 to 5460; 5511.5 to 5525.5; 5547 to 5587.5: 0.62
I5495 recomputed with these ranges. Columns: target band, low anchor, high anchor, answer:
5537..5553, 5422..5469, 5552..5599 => -1.2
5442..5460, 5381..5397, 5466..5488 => 0.8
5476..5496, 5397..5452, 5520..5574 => -0.1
